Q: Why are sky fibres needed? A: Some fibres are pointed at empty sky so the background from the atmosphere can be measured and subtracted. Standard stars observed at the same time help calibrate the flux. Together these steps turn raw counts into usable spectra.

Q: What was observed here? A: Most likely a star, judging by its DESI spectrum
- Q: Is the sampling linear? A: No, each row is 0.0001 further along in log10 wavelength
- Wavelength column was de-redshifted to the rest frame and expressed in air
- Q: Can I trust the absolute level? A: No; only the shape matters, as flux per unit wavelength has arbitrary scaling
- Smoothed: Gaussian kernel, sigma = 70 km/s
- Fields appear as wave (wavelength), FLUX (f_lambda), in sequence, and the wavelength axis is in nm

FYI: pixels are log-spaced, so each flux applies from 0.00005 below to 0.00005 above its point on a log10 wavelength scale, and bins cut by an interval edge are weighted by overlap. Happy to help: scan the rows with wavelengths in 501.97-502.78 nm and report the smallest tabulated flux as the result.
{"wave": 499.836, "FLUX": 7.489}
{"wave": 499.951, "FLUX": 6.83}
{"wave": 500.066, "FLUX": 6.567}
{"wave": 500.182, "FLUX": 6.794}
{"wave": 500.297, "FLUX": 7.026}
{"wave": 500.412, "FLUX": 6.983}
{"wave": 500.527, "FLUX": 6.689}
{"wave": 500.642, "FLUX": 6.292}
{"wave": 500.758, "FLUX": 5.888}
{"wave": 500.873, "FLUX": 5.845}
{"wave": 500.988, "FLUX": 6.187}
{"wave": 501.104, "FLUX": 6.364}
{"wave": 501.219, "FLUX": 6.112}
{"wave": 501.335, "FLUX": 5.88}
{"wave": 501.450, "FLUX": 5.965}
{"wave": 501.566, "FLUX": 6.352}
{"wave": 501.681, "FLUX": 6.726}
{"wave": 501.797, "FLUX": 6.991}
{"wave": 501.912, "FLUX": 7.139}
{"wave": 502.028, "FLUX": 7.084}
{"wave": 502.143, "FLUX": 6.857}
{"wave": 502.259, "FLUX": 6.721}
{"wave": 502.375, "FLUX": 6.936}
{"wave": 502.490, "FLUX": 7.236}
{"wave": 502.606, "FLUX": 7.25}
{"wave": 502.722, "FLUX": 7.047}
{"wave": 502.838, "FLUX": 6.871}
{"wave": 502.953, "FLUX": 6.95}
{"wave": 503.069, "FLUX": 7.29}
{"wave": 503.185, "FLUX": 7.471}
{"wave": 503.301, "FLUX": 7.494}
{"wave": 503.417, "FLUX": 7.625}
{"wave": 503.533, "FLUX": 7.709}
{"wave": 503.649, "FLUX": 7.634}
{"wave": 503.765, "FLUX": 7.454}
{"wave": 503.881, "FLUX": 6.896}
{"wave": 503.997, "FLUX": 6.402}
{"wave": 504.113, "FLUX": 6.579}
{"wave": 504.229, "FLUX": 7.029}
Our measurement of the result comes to 6.721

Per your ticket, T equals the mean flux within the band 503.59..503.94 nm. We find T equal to 7.33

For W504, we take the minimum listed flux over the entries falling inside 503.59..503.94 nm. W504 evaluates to 6.896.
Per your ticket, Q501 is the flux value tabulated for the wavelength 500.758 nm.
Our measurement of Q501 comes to 5.888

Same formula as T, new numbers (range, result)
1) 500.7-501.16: 6.07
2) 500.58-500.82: 6.09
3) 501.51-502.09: 6.87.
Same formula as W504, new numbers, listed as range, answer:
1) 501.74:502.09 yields 6.991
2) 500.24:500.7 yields 6.292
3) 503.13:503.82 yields 7.454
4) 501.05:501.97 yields 5.88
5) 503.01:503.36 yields 7.29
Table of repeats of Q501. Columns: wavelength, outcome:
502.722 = 7.047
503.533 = 7.709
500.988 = 6.187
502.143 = 6.857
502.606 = 7.25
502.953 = 6.95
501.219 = 6.112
